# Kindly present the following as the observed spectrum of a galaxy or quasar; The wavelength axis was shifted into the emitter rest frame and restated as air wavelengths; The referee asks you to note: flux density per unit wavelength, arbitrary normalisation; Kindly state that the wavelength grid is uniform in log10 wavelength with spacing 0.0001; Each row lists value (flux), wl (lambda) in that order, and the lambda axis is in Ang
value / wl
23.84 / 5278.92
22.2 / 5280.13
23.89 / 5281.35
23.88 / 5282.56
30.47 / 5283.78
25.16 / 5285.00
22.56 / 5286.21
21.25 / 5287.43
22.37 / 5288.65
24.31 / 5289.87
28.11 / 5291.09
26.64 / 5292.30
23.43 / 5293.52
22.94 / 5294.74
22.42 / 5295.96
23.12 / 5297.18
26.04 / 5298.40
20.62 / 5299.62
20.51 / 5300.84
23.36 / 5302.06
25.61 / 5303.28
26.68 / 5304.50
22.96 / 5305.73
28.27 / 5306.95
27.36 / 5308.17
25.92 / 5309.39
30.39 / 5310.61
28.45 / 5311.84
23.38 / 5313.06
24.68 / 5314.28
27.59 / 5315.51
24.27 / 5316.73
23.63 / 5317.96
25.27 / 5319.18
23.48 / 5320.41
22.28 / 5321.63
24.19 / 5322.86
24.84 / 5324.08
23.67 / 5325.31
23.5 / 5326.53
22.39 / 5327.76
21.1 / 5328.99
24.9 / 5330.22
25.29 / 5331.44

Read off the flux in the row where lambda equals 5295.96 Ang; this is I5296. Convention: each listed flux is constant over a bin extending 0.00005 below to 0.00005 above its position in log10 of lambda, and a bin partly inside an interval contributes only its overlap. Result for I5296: 22.42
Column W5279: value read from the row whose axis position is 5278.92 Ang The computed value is 23.84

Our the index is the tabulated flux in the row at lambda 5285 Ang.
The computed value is 25.16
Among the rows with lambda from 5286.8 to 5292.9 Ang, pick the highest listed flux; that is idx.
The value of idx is 28.11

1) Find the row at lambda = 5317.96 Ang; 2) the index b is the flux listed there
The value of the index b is 23.63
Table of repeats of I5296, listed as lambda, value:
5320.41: 23.48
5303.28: 25.61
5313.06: 23.38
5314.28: 24.68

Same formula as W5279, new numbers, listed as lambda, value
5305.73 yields 22.96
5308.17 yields 27.36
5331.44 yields 25.29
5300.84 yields 20.51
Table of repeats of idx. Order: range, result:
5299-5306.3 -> 26.68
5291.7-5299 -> 26.64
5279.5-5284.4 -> 30.47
